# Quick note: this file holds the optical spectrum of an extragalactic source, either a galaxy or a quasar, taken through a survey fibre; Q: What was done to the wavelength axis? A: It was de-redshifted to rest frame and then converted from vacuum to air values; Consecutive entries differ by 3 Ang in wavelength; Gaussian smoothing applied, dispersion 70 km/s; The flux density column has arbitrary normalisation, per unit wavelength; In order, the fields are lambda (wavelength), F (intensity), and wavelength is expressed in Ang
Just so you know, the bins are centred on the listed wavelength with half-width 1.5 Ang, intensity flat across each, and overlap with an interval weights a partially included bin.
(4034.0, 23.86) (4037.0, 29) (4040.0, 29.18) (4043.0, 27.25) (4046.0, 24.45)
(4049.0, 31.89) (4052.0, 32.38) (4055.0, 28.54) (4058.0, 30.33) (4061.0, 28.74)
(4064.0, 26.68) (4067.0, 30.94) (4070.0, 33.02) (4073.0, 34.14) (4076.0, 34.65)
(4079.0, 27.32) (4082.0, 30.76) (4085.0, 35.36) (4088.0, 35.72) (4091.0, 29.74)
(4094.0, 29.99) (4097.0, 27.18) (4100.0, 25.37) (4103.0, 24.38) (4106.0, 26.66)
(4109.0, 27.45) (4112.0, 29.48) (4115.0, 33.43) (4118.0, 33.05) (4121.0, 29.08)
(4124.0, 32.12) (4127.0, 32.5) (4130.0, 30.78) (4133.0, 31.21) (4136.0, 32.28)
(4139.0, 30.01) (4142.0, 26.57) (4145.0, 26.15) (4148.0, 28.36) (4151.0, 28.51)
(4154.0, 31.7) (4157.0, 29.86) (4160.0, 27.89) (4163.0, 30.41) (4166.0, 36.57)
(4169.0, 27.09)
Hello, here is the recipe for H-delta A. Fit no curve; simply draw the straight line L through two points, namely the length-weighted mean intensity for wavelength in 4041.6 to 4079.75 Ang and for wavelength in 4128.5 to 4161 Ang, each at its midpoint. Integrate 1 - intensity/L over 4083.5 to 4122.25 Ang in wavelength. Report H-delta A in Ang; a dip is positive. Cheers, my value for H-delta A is 0.0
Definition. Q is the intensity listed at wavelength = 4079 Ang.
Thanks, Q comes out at 27.32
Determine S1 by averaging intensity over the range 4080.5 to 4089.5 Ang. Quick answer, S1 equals 33.9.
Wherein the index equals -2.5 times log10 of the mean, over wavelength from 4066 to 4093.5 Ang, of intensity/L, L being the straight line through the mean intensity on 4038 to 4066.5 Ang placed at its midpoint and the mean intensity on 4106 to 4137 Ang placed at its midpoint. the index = -0.09 mag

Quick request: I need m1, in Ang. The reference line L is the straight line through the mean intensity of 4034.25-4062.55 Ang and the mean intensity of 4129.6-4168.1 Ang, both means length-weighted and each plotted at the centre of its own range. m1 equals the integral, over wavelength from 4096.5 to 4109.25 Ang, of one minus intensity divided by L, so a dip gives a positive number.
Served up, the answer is 1.5 Ang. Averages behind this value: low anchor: 28.8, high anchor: 30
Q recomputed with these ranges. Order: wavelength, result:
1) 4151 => 28.51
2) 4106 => 26.66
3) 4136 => 32.28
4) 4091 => 29.74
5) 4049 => 31.89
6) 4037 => 29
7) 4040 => 29.18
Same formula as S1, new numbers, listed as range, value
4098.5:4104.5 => 24.9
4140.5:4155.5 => 28.3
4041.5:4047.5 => 25.8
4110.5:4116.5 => 31.5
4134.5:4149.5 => 28.7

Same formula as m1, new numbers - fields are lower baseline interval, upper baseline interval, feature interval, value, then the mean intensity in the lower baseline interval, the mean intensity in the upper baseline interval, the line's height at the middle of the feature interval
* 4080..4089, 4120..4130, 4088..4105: 2.5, 33.5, 31.3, 32.8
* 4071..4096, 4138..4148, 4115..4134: -1.7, 32.1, 27.6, 29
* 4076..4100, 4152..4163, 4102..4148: 0.9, 30.8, 29.8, 30.3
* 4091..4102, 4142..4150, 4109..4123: -1.7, 27.7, 27.2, 27.5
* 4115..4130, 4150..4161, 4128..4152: 1.0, 31.8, 29.6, 30.6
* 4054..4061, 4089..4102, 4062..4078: -1.5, 29.3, 28.2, 29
